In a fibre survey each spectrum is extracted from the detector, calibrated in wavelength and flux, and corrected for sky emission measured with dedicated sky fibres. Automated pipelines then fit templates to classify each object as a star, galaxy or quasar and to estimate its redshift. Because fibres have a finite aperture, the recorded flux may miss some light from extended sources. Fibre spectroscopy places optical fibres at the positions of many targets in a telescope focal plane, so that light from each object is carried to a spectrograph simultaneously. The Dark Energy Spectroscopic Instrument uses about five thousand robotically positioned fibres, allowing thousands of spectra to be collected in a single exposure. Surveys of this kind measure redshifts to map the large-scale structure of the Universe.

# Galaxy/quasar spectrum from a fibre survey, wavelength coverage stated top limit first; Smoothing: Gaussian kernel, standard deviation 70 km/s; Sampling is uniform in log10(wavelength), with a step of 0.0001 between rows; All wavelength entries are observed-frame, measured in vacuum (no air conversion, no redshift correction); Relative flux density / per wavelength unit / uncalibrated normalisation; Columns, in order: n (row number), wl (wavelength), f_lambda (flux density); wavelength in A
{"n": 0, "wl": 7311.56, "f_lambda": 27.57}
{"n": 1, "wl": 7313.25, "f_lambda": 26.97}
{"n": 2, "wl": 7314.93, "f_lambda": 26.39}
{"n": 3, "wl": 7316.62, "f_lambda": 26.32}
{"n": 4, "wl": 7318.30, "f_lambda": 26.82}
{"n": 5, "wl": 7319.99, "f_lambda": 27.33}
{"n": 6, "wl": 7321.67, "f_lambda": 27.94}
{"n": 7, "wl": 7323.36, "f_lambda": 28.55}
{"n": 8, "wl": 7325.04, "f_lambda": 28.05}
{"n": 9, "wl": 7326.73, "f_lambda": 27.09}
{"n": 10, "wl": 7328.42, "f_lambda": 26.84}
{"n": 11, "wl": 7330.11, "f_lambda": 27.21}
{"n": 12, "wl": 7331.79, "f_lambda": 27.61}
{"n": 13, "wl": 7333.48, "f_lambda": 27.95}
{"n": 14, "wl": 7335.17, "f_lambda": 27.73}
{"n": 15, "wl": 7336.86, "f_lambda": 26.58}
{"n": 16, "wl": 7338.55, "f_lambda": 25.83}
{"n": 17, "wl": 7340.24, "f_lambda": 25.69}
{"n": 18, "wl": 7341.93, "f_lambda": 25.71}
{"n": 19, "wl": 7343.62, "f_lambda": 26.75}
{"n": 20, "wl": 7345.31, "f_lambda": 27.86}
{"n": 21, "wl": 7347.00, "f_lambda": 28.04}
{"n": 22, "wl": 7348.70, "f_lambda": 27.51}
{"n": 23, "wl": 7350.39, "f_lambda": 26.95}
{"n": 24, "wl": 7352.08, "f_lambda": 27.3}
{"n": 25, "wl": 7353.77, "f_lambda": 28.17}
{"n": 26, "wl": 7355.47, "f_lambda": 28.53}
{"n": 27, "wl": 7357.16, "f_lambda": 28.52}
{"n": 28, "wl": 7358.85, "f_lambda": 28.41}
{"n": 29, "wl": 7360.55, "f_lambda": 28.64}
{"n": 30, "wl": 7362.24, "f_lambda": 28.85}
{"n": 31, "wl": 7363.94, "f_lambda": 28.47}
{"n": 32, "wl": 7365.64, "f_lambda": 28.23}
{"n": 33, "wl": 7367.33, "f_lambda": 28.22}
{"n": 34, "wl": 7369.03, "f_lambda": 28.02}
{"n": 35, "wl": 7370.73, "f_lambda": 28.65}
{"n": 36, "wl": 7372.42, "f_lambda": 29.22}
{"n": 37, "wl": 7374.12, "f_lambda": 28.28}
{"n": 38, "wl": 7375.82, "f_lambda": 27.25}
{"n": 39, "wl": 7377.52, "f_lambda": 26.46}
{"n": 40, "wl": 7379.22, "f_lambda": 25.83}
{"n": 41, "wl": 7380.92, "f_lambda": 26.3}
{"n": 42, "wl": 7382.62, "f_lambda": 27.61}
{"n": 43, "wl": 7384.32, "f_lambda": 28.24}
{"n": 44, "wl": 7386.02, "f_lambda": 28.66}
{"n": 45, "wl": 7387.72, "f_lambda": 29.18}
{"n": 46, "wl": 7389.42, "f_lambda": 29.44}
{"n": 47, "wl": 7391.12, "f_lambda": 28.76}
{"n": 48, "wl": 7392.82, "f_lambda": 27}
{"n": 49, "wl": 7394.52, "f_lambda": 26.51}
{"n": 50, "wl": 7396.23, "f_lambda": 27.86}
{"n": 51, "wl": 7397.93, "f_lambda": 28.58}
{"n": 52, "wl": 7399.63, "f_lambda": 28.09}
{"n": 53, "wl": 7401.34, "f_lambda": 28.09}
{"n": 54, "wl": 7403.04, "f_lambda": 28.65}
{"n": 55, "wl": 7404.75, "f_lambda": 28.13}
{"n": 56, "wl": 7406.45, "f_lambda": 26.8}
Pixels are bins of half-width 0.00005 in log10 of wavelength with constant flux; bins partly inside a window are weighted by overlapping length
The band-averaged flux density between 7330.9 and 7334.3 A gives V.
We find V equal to 27.8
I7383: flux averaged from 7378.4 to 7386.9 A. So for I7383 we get 27.3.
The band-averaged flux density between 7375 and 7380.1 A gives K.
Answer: 26.5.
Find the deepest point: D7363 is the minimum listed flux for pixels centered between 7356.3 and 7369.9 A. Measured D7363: 28.02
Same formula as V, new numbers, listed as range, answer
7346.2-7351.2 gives 27.5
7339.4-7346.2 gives 26.5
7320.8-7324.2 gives 28.3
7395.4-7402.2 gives 28.2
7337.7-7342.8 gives 25.8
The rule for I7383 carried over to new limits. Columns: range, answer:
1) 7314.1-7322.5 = 27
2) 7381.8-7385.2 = 27.9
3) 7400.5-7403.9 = 28.4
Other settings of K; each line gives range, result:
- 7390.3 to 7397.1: 27.5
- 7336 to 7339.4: 26.2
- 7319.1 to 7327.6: 27.8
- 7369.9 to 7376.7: 28.3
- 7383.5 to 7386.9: 28.5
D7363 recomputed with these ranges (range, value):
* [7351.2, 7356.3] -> 27.3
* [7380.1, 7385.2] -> 26.3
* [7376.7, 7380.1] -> 25.83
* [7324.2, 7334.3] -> 26.84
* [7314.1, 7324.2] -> 26.32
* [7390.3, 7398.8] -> 26.51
